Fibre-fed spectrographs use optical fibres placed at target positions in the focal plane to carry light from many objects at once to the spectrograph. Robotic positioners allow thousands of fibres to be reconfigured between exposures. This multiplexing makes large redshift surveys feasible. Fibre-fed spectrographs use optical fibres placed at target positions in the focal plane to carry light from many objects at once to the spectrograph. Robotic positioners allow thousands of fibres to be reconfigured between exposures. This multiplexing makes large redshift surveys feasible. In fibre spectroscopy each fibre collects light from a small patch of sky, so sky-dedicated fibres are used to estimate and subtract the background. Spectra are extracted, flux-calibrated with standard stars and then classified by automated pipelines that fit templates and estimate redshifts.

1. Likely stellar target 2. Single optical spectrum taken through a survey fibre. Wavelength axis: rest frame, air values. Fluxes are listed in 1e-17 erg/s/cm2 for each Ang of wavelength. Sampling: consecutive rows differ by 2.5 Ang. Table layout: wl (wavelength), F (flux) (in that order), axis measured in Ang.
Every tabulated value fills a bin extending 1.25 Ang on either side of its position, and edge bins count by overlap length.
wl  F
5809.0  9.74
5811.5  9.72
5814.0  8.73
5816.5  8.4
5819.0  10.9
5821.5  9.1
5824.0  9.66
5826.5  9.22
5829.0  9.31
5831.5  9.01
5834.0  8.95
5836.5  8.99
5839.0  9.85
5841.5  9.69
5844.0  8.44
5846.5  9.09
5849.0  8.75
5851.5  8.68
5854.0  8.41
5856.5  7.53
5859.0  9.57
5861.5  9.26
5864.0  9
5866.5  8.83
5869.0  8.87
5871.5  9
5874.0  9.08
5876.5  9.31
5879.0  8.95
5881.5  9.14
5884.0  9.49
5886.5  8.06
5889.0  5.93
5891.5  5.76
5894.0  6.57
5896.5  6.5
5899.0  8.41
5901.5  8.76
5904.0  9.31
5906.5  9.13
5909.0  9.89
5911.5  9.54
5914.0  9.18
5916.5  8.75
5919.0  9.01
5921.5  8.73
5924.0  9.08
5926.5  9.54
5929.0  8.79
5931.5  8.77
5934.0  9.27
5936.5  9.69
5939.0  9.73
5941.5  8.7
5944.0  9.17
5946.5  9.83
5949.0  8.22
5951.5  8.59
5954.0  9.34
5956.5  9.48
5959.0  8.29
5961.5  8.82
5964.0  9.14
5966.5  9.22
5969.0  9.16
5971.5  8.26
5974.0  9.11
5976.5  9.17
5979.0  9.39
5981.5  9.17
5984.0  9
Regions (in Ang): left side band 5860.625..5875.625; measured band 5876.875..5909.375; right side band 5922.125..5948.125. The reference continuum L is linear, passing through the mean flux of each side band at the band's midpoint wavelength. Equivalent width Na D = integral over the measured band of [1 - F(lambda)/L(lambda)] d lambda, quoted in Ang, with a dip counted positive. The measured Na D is 3.4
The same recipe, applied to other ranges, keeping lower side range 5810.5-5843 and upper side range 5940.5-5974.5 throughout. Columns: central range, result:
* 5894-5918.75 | 1.03 Ang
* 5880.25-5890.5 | 1.20 Ang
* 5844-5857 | 1.02 Ang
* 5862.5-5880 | 0.37 Ang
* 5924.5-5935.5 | -0.09 Ang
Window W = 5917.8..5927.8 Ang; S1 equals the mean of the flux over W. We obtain 9.09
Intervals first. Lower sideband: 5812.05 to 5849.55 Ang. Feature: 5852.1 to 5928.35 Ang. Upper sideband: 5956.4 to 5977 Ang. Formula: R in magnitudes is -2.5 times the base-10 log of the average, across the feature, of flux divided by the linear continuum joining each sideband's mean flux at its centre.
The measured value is 0.058 mag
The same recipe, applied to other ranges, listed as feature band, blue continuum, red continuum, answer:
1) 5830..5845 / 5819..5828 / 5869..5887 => 0.03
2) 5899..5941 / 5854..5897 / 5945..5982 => -0.06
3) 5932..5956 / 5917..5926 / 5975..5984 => -0.01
